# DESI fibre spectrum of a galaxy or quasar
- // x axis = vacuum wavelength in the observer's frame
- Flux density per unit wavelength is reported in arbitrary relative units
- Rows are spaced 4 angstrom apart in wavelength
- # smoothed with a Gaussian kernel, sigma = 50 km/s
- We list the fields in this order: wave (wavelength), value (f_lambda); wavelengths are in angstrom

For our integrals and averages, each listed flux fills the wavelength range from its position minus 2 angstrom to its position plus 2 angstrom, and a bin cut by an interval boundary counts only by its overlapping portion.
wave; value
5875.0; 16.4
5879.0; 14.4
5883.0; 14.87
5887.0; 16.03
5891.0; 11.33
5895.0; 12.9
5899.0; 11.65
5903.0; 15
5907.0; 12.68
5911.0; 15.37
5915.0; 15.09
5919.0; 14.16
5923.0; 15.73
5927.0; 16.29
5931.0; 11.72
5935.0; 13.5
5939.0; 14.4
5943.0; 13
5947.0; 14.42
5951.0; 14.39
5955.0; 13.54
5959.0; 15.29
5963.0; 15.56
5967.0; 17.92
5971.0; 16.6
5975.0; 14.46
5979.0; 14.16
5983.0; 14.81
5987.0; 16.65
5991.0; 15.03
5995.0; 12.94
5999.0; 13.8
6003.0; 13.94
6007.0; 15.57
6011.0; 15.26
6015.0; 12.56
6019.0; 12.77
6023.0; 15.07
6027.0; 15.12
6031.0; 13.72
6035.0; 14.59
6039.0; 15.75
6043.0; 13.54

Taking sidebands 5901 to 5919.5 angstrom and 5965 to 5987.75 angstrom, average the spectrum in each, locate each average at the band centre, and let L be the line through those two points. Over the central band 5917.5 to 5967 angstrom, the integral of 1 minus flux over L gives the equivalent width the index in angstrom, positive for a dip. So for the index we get 2.0 angstrom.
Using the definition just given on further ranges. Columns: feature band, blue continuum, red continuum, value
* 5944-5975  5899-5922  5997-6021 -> -2.47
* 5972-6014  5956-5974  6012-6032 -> 0.99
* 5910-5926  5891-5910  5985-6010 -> -2.22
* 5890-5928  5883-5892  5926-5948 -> -0.08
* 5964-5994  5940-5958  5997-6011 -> -2.72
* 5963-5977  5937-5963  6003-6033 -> -1.90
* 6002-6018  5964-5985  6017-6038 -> 0.53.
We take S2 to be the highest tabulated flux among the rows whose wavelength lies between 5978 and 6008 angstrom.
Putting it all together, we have 16.65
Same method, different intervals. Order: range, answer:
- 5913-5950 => 16.29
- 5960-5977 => 17.92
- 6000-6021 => 15.57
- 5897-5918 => 15.37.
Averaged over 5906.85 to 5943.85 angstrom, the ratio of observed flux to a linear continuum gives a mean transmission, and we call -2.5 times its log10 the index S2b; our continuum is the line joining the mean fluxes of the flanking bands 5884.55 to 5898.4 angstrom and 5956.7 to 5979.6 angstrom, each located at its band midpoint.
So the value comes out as 0.00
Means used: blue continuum 13.3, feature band 14.3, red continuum 15.7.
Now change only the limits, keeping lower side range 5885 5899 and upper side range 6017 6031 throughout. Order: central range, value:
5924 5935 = -0.047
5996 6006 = 0.008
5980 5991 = -0.114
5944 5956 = -0.034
